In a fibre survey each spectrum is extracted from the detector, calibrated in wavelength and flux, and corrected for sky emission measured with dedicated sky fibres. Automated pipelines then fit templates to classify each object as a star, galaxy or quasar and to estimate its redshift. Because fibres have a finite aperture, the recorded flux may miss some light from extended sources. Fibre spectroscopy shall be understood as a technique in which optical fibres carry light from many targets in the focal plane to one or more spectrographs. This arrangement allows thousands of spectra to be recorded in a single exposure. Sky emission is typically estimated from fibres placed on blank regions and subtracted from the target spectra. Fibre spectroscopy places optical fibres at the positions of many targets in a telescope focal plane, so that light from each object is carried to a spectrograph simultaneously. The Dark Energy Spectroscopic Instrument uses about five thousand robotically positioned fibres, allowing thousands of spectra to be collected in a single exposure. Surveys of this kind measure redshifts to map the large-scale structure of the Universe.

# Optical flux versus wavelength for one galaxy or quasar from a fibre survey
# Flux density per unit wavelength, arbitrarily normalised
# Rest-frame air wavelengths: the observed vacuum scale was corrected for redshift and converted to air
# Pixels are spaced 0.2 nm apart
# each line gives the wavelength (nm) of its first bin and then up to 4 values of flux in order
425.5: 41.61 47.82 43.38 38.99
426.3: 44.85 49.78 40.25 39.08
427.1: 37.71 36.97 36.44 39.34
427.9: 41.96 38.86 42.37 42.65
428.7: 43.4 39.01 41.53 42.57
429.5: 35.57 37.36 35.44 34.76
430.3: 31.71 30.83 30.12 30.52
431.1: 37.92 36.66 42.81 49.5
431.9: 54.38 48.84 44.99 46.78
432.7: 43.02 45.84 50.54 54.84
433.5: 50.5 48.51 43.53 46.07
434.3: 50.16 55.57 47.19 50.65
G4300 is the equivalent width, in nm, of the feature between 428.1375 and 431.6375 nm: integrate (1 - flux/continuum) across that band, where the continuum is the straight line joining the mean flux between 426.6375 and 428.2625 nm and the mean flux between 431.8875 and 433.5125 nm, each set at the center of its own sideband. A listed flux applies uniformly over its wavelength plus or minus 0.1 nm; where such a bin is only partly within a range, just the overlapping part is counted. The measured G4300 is 0.46 nm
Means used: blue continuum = 38.9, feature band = 37.5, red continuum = 48.5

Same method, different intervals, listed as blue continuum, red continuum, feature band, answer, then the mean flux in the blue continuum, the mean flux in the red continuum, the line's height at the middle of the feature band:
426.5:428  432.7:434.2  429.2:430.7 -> 0.282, 39.6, 48.2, 43.3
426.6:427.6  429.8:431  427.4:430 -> -0.333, 38.1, 32.2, 35.2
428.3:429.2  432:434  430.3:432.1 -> 0.242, 41.7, 47.7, 45.2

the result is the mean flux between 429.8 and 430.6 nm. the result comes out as 33.2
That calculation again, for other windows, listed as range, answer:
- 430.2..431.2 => 32.2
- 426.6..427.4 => 38.5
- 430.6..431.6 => 35.6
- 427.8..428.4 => 41.1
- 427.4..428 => 39.2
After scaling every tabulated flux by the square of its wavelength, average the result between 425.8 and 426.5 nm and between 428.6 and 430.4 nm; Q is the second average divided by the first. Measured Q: 0.9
